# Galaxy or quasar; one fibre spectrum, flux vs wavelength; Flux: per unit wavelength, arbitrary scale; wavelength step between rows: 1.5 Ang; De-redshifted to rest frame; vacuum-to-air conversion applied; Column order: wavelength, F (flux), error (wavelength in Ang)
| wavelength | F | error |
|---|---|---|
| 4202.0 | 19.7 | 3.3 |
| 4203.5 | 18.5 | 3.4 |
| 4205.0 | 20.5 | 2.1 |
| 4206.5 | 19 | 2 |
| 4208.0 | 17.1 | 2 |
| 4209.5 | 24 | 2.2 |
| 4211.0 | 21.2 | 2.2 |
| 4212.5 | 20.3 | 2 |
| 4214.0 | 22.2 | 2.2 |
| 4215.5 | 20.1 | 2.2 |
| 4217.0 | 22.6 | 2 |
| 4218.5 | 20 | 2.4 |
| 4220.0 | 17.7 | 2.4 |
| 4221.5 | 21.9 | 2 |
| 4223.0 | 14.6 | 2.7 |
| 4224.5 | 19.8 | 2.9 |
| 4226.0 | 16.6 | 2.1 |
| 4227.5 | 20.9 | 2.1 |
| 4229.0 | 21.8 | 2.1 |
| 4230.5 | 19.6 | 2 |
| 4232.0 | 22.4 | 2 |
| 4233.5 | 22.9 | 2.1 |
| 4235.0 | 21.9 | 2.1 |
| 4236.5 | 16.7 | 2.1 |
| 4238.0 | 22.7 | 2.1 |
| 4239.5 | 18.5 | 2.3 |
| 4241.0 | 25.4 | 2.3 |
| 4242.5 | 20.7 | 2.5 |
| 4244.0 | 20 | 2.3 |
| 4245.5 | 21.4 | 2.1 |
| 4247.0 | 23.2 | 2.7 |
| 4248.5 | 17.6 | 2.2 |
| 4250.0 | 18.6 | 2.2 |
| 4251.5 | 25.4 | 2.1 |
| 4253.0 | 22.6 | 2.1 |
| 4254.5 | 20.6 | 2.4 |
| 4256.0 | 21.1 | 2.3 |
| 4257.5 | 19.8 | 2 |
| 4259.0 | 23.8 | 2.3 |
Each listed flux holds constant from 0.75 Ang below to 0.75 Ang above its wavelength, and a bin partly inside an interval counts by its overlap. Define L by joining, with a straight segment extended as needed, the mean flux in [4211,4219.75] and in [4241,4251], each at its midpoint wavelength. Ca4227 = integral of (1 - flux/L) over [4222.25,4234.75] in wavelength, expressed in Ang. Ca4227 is 0.5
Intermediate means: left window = 20.9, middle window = 19.9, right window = 20.8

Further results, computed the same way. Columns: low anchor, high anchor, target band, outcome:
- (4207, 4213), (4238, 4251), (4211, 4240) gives 0.7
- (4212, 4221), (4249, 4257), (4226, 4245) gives 0.1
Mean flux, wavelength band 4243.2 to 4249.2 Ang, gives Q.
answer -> 20.6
